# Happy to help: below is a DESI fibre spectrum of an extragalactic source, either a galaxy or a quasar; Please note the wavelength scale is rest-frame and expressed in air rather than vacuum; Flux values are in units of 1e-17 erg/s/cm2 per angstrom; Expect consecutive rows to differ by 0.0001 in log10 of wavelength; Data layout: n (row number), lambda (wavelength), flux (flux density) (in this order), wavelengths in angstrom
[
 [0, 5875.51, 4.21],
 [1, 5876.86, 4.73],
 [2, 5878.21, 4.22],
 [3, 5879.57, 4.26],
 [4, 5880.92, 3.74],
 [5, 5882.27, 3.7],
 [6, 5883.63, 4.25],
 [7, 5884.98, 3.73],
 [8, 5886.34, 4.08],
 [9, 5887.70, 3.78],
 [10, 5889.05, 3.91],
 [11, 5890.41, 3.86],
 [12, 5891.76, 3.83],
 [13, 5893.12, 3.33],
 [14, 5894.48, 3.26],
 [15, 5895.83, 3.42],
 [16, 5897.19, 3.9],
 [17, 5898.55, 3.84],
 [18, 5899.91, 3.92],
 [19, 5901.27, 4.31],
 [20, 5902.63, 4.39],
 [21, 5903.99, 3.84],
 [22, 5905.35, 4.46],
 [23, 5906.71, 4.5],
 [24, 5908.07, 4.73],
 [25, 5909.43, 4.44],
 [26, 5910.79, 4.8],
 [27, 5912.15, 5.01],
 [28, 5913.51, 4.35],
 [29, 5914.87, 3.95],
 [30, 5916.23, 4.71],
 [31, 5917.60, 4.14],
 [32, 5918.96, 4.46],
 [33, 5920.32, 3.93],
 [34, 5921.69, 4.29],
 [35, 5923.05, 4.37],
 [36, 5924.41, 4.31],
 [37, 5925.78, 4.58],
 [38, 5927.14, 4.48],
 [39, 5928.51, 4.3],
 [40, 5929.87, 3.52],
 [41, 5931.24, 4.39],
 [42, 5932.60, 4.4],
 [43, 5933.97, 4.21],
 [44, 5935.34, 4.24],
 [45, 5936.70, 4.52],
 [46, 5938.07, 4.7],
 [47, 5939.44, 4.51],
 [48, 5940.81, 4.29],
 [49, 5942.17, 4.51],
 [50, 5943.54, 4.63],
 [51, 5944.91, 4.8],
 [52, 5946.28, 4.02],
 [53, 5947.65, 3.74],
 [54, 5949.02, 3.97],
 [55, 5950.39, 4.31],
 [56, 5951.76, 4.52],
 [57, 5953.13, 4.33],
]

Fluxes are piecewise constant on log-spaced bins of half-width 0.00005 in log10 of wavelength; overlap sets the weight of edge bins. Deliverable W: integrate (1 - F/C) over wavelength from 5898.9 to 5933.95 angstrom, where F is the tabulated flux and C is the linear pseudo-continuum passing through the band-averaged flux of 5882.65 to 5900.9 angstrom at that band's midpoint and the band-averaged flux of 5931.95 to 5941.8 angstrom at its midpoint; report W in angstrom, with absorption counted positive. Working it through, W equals -1.8 angstrom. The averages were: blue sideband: 3.78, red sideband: 4.41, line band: 4.34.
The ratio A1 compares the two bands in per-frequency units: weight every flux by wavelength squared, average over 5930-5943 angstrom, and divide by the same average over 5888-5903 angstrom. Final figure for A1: 1.17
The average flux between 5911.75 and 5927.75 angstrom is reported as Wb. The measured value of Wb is 4.37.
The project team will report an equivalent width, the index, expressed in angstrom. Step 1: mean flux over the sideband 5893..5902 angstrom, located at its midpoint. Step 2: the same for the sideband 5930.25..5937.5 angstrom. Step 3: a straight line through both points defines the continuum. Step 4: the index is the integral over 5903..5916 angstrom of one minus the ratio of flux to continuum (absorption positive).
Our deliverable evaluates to -1.8 angstrom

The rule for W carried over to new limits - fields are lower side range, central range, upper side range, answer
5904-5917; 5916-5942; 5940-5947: 0.8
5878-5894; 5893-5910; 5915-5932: 0.0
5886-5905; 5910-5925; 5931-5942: -0.9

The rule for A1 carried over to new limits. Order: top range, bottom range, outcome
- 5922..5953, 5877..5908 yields 1.11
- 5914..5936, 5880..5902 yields 1.13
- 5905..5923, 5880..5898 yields 1.19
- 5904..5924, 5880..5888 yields 1.15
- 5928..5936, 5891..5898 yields 1.19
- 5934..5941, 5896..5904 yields 1.12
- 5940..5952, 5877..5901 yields 1.14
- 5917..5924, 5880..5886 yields 1.11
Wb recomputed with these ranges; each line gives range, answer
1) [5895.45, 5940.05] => 4.31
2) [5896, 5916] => 4.3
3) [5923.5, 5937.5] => 4.3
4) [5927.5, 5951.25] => 4.3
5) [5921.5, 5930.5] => 4.27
